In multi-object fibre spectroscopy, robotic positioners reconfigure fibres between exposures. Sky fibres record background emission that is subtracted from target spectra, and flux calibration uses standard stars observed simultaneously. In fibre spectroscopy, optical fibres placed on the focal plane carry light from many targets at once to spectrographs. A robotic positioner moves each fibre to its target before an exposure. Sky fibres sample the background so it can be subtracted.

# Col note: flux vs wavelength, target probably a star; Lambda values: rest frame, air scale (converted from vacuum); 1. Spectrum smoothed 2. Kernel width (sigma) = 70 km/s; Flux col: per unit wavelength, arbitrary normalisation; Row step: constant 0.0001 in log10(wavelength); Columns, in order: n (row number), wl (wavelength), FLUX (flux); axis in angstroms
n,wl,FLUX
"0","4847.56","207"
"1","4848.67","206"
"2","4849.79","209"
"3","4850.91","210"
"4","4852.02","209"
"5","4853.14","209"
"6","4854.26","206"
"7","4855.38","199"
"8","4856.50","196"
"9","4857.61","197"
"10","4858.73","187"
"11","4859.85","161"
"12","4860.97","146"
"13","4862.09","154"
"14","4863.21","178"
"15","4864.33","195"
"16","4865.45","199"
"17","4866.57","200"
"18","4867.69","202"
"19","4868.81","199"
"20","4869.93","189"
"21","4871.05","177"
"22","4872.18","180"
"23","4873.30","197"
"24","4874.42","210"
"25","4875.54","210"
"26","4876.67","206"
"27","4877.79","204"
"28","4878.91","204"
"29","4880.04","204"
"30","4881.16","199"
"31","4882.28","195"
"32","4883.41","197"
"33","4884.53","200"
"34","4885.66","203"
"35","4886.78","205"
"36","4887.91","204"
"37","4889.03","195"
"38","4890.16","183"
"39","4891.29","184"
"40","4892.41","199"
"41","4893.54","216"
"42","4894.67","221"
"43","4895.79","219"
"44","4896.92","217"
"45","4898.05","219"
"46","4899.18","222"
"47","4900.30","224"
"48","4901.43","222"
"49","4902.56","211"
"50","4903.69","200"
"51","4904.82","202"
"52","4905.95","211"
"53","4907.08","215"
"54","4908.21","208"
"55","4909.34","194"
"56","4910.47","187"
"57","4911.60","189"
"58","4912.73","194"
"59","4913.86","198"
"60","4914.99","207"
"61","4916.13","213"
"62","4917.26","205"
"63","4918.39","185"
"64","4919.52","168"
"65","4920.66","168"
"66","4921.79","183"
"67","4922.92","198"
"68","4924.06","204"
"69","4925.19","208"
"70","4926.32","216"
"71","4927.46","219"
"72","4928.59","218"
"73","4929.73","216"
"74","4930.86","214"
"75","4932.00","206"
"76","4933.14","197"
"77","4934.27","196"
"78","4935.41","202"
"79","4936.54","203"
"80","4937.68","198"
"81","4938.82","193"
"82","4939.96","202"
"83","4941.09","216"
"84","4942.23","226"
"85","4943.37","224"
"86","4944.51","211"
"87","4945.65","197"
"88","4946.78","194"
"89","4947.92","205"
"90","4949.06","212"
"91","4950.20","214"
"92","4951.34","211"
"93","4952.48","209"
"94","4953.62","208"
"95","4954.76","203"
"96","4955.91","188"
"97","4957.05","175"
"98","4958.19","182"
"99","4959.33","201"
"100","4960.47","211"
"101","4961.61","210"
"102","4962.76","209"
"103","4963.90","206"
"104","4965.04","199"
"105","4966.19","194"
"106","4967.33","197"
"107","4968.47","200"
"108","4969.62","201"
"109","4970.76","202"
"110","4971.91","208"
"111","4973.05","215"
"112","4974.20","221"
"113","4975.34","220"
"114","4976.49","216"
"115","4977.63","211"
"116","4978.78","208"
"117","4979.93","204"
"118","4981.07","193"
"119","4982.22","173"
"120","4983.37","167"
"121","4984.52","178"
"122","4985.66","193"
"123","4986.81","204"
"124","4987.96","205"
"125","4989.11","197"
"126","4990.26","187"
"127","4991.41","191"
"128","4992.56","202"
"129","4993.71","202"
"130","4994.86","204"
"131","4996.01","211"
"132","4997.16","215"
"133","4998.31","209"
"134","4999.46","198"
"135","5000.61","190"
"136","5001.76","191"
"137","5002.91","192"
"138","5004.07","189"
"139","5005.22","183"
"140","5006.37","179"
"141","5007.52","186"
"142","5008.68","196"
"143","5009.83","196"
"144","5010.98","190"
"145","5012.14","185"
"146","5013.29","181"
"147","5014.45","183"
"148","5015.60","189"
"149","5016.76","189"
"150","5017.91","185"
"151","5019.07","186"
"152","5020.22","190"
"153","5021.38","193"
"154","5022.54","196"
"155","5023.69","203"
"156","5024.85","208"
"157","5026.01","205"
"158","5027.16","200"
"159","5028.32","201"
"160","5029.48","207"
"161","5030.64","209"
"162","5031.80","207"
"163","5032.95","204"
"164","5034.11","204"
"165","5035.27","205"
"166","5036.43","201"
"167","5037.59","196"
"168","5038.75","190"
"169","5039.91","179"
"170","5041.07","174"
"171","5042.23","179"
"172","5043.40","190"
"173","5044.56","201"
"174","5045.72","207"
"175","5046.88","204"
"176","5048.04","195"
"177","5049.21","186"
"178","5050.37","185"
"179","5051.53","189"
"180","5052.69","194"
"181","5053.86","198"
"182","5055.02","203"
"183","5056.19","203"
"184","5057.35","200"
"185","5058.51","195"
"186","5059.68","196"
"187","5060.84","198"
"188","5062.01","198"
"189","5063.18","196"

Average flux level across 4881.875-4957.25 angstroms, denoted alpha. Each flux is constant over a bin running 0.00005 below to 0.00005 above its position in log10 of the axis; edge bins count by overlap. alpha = 204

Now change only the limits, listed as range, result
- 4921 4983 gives 204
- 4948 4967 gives 202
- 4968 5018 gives 196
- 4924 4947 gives 208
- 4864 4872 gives 194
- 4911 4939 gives 200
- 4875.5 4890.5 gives 201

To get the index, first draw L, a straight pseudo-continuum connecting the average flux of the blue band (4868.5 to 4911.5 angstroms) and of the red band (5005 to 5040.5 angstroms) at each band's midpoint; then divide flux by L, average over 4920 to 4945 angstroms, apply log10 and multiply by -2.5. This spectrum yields -0.02 mag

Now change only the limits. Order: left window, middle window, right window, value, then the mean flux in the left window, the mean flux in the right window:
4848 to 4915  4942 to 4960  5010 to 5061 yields -0.03 mag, 200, 195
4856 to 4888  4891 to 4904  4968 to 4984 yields -0.10 mag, 193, 203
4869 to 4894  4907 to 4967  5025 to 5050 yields -0.02 mag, 198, 197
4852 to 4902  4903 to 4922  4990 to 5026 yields 0.01 mag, 199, 194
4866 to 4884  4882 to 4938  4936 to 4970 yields -0.01 mag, 198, 203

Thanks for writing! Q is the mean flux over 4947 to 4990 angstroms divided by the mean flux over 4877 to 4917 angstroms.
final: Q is 0.98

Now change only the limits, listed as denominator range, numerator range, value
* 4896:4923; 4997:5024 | 0.95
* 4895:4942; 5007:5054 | 0.95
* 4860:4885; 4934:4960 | 1.06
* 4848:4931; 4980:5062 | 0.97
